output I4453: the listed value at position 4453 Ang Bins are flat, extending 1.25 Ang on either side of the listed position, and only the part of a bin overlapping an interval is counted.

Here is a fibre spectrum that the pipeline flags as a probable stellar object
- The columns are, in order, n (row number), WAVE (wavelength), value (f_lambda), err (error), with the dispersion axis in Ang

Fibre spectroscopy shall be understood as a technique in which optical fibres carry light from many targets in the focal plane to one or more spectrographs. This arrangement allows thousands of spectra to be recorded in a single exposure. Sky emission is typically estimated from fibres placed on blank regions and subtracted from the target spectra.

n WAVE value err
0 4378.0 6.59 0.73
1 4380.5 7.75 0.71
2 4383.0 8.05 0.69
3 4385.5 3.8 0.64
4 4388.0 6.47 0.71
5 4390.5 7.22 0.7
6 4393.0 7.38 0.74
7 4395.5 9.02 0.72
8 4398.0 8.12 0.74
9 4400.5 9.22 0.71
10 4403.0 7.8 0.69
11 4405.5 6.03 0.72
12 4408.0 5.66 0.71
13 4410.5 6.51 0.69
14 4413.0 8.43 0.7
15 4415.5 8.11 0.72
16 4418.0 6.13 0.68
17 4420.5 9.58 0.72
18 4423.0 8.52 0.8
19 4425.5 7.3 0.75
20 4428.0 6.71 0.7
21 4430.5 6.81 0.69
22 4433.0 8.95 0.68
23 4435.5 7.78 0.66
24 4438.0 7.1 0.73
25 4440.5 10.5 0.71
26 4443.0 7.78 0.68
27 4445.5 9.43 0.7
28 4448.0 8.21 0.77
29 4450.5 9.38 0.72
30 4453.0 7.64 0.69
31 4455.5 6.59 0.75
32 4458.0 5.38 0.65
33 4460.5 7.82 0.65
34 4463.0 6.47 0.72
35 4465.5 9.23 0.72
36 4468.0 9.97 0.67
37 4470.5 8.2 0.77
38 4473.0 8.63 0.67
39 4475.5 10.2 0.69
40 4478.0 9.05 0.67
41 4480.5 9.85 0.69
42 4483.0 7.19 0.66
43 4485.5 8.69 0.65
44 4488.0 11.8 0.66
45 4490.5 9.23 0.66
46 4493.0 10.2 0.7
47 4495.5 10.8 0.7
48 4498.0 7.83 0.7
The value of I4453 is 7.64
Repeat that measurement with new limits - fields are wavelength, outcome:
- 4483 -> 7.19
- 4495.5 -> 10.8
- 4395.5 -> 9.02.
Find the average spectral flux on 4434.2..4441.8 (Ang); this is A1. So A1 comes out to 8.46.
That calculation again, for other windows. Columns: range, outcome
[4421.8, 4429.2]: 7.51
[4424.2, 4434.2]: 7.44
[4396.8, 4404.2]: 8.39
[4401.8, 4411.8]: 6.5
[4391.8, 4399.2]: 8.18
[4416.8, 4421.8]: 7.88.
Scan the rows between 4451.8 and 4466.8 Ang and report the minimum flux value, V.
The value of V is 5.38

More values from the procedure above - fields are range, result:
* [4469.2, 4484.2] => 7.19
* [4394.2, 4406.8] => 6.03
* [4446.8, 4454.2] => 7.64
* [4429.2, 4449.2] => 6.81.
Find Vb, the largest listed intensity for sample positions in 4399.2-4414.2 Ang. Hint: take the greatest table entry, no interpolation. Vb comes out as 9.22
